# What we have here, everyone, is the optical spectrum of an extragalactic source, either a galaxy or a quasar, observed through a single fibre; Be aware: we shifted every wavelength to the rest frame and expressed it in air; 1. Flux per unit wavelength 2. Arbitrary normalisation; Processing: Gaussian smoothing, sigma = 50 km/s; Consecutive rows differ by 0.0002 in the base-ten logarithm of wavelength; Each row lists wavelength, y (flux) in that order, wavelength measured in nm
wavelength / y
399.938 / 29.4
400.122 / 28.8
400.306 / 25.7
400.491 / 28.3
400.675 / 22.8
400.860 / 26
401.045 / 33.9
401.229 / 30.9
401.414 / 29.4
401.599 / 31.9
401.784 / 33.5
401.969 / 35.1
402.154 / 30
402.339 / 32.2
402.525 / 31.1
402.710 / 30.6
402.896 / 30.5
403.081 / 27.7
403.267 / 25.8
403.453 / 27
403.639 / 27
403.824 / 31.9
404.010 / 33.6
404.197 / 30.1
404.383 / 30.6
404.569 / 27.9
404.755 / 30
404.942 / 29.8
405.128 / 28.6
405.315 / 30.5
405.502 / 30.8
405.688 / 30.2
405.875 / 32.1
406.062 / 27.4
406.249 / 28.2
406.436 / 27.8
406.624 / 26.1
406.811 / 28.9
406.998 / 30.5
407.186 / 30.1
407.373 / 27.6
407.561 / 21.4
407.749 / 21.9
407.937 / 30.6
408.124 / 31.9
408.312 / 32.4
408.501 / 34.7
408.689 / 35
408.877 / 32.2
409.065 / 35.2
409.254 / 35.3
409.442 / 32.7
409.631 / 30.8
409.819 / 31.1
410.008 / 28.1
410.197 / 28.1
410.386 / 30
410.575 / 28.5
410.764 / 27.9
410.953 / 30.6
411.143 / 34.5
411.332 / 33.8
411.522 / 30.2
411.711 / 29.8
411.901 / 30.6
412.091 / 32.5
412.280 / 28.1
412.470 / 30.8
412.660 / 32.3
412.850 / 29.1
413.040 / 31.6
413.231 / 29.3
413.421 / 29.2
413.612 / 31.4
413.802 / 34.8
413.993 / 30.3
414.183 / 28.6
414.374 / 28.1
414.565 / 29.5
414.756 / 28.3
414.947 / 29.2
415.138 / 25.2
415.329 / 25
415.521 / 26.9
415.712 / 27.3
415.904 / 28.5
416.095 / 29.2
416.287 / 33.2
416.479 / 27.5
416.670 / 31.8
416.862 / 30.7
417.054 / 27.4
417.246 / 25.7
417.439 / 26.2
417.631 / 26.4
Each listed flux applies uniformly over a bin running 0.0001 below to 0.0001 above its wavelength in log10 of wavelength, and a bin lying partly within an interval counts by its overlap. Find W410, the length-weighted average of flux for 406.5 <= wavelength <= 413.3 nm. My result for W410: 30.4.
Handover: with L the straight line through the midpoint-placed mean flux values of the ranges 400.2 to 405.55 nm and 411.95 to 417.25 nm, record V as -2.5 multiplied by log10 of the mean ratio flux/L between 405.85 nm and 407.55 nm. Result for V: 0.05 mag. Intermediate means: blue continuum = 29.8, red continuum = 29.4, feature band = 28.2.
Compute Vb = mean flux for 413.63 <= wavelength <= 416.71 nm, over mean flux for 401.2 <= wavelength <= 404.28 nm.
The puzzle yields 0.95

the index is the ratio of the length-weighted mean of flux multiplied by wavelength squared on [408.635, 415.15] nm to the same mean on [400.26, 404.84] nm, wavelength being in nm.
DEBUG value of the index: 1.1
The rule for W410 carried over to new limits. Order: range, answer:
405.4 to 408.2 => 28.4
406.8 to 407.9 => 26.8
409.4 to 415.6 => 29.9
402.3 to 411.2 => 29.9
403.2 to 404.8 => 29.4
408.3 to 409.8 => 33.5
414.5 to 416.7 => 28.4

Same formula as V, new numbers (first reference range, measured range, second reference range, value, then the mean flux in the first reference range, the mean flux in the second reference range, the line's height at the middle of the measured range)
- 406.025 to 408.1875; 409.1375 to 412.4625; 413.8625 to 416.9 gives -0.10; 27.7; 28.7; 28.1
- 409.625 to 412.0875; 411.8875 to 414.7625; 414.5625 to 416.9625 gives -0.03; 30.4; 28.6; 29.5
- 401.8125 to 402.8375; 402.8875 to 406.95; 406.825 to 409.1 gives 0.07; 31.9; 30.1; 31.1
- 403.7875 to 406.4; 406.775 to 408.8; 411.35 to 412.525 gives 0.02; 30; 30.5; 30.2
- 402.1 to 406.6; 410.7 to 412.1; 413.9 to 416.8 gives -0.08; 29.6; 28.6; 29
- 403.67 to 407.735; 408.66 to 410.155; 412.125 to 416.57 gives -0.11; 29.1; 29.3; 29.2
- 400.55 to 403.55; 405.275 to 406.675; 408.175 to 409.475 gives 0.11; 29.9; 33.9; 32.2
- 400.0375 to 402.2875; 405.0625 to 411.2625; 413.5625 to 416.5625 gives -0.03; 29.7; 28.9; 29.3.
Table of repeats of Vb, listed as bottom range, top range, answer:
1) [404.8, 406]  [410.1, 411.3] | 1.00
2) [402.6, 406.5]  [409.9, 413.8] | 1.03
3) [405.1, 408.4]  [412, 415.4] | 1.03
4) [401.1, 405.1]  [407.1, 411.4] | 1.01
